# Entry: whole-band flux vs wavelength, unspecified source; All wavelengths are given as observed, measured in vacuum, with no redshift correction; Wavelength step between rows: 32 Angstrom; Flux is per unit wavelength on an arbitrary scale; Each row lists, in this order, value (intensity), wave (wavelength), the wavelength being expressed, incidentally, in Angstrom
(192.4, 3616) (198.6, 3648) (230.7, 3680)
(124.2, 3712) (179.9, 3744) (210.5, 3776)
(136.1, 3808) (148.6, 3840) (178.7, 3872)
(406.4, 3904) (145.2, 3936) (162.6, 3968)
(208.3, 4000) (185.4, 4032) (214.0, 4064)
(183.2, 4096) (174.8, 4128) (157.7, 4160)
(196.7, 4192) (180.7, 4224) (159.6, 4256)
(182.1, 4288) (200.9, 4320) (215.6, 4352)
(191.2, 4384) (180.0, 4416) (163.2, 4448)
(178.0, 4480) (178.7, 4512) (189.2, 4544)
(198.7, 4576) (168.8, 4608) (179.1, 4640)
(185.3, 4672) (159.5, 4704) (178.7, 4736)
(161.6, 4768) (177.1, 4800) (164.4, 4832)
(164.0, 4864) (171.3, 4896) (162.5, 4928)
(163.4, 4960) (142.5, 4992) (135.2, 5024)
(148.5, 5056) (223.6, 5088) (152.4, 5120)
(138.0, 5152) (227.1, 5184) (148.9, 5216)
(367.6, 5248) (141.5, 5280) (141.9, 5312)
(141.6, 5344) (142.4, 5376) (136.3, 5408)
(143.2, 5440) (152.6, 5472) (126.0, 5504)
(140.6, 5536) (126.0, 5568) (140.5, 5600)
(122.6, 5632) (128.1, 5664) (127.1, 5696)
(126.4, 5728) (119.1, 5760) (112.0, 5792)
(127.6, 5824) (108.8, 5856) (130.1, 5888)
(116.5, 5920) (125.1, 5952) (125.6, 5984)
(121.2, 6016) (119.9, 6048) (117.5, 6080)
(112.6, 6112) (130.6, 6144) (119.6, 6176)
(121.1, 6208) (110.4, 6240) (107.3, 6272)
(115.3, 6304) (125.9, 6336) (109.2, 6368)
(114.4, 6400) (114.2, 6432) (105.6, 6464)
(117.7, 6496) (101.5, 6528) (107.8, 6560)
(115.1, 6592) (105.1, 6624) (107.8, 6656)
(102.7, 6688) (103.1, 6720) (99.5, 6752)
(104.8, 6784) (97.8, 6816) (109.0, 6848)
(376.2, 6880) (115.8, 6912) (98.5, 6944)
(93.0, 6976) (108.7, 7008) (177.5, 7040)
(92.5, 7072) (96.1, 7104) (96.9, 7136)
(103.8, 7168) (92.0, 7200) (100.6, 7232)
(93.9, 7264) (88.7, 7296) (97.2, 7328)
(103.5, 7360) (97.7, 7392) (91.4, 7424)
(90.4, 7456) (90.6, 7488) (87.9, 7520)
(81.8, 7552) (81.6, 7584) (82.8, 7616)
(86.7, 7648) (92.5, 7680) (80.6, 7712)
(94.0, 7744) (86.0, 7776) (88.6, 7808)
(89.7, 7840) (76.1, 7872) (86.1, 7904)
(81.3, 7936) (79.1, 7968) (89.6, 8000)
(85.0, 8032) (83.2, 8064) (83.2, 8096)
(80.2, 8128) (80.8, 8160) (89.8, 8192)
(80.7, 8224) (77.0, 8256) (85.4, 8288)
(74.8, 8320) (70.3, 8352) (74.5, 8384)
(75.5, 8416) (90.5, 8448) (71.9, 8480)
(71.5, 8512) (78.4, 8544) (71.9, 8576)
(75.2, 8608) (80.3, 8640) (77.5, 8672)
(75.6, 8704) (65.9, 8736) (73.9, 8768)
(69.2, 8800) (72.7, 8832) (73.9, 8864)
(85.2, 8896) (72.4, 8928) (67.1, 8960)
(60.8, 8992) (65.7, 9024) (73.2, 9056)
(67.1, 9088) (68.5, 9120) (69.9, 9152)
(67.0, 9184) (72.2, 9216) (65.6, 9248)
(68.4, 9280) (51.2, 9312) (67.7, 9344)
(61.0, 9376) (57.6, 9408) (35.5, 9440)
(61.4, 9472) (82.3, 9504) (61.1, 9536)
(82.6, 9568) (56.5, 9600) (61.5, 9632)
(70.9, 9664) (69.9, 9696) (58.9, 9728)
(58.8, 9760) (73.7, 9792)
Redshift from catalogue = 0.047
